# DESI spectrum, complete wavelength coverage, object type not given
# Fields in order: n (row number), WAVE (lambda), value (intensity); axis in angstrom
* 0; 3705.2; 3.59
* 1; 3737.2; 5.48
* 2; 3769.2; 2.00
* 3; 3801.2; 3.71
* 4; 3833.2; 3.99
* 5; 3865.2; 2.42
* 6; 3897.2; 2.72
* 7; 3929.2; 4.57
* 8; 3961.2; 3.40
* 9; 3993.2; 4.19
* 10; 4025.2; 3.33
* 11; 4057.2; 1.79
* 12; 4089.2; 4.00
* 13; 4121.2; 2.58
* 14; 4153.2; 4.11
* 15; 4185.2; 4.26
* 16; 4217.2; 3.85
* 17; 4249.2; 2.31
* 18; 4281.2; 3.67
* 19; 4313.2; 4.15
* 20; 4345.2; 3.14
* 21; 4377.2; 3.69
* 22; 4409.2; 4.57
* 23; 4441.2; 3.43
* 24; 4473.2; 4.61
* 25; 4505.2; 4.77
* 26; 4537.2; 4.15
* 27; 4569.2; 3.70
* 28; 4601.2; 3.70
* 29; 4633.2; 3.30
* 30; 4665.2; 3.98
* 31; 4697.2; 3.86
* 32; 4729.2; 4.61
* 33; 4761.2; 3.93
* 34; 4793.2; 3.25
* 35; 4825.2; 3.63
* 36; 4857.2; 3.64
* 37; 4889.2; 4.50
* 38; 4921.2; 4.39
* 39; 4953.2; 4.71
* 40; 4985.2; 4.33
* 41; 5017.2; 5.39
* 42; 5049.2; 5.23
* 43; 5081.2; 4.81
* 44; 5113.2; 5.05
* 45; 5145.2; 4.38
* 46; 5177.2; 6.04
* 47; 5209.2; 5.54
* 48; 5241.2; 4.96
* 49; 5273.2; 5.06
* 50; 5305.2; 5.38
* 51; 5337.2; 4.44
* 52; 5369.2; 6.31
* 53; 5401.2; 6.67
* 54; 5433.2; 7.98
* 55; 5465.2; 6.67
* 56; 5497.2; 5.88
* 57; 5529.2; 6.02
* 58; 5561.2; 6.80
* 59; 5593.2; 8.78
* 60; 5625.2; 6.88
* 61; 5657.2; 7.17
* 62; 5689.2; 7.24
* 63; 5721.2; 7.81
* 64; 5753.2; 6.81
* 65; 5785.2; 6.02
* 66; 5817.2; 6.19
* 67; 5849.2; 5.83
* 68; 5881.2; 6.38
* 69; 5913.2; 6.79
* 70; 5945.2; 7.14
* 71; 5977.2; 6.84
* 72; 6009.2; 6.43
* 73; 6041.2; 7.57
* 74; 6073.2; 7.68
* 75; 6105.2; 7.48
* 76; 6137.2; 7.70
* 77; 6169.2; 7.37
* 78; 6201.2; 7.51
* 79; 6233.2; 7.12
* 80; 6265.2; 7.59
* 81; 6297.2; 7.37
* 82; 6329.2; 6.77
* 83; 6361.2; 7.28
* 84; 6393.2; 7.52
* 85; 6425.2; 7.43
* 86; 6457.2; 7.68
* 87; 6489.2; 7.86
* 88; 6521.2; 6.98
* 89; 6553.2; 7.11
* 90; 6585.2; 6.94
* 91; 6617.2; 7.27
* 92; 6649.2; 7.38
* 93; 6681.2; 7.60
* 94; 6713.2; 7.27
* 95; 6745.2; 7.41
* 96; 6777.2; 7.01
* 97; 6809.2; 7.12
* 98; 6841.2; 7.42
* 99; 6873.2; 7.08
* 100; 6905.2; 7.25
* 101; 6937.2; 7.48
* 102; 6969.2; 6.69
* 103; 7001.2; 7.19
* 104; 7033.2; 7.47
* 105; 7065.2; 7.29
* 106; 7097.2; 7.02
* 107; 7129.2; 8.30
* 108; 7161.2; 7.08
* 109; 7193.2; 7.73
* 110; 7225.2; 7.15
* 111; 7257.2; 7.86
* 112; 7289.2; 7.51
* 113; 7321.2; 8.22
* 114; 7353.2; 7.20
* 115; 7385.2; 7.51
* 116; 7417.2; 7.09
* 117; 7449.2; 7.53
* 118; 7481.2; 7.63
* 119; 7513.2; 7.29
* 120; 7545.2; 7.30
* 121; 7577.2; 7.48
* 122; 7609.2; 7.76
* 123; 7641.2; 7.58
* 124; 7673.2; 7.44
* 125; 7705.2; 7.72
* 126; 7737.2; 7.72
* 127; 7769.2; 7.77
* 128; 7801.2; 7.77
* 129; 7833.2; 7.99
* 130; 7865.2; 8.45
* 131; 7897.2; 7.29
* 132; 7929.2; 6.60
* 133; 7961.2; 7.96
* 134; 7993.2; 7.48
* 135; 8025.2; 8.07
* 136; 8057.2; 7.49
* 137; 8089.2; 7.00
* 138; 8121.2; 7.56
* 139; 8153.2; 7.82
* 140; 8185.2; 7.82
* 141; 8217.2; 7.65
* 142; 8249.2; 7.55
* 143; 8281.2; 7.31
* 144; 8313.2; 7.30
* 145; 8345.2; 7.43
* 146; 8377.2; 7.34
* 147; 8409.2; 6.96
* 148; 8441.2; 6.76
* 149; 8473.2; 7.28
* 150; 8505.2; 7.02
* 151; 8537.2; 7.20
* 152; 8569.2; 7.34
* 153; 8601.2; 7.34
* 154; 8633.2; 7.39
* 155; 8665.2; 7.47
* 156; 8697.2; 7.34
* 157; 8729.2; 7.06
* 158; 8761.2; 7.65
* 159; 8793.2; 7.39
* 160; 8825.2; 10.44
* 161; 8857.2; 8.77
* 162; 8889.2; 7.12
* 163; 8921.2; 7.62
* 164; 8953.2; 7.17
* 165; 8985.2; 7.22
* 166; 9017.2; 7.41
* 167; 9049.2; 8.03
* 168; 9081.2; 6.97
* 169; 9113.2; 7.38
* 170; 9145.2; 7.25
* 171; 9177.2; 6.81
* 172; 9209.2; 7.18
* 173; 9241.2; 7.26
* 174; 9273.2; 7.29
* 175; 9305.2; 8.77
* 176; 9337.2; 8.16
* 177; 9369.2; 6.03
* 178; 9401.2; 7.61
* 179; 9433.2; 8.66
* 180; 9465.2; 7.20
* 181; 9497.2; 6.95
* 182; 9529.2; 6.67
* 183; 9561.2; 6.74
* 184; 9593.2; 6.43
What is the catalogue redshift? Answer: 0.344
